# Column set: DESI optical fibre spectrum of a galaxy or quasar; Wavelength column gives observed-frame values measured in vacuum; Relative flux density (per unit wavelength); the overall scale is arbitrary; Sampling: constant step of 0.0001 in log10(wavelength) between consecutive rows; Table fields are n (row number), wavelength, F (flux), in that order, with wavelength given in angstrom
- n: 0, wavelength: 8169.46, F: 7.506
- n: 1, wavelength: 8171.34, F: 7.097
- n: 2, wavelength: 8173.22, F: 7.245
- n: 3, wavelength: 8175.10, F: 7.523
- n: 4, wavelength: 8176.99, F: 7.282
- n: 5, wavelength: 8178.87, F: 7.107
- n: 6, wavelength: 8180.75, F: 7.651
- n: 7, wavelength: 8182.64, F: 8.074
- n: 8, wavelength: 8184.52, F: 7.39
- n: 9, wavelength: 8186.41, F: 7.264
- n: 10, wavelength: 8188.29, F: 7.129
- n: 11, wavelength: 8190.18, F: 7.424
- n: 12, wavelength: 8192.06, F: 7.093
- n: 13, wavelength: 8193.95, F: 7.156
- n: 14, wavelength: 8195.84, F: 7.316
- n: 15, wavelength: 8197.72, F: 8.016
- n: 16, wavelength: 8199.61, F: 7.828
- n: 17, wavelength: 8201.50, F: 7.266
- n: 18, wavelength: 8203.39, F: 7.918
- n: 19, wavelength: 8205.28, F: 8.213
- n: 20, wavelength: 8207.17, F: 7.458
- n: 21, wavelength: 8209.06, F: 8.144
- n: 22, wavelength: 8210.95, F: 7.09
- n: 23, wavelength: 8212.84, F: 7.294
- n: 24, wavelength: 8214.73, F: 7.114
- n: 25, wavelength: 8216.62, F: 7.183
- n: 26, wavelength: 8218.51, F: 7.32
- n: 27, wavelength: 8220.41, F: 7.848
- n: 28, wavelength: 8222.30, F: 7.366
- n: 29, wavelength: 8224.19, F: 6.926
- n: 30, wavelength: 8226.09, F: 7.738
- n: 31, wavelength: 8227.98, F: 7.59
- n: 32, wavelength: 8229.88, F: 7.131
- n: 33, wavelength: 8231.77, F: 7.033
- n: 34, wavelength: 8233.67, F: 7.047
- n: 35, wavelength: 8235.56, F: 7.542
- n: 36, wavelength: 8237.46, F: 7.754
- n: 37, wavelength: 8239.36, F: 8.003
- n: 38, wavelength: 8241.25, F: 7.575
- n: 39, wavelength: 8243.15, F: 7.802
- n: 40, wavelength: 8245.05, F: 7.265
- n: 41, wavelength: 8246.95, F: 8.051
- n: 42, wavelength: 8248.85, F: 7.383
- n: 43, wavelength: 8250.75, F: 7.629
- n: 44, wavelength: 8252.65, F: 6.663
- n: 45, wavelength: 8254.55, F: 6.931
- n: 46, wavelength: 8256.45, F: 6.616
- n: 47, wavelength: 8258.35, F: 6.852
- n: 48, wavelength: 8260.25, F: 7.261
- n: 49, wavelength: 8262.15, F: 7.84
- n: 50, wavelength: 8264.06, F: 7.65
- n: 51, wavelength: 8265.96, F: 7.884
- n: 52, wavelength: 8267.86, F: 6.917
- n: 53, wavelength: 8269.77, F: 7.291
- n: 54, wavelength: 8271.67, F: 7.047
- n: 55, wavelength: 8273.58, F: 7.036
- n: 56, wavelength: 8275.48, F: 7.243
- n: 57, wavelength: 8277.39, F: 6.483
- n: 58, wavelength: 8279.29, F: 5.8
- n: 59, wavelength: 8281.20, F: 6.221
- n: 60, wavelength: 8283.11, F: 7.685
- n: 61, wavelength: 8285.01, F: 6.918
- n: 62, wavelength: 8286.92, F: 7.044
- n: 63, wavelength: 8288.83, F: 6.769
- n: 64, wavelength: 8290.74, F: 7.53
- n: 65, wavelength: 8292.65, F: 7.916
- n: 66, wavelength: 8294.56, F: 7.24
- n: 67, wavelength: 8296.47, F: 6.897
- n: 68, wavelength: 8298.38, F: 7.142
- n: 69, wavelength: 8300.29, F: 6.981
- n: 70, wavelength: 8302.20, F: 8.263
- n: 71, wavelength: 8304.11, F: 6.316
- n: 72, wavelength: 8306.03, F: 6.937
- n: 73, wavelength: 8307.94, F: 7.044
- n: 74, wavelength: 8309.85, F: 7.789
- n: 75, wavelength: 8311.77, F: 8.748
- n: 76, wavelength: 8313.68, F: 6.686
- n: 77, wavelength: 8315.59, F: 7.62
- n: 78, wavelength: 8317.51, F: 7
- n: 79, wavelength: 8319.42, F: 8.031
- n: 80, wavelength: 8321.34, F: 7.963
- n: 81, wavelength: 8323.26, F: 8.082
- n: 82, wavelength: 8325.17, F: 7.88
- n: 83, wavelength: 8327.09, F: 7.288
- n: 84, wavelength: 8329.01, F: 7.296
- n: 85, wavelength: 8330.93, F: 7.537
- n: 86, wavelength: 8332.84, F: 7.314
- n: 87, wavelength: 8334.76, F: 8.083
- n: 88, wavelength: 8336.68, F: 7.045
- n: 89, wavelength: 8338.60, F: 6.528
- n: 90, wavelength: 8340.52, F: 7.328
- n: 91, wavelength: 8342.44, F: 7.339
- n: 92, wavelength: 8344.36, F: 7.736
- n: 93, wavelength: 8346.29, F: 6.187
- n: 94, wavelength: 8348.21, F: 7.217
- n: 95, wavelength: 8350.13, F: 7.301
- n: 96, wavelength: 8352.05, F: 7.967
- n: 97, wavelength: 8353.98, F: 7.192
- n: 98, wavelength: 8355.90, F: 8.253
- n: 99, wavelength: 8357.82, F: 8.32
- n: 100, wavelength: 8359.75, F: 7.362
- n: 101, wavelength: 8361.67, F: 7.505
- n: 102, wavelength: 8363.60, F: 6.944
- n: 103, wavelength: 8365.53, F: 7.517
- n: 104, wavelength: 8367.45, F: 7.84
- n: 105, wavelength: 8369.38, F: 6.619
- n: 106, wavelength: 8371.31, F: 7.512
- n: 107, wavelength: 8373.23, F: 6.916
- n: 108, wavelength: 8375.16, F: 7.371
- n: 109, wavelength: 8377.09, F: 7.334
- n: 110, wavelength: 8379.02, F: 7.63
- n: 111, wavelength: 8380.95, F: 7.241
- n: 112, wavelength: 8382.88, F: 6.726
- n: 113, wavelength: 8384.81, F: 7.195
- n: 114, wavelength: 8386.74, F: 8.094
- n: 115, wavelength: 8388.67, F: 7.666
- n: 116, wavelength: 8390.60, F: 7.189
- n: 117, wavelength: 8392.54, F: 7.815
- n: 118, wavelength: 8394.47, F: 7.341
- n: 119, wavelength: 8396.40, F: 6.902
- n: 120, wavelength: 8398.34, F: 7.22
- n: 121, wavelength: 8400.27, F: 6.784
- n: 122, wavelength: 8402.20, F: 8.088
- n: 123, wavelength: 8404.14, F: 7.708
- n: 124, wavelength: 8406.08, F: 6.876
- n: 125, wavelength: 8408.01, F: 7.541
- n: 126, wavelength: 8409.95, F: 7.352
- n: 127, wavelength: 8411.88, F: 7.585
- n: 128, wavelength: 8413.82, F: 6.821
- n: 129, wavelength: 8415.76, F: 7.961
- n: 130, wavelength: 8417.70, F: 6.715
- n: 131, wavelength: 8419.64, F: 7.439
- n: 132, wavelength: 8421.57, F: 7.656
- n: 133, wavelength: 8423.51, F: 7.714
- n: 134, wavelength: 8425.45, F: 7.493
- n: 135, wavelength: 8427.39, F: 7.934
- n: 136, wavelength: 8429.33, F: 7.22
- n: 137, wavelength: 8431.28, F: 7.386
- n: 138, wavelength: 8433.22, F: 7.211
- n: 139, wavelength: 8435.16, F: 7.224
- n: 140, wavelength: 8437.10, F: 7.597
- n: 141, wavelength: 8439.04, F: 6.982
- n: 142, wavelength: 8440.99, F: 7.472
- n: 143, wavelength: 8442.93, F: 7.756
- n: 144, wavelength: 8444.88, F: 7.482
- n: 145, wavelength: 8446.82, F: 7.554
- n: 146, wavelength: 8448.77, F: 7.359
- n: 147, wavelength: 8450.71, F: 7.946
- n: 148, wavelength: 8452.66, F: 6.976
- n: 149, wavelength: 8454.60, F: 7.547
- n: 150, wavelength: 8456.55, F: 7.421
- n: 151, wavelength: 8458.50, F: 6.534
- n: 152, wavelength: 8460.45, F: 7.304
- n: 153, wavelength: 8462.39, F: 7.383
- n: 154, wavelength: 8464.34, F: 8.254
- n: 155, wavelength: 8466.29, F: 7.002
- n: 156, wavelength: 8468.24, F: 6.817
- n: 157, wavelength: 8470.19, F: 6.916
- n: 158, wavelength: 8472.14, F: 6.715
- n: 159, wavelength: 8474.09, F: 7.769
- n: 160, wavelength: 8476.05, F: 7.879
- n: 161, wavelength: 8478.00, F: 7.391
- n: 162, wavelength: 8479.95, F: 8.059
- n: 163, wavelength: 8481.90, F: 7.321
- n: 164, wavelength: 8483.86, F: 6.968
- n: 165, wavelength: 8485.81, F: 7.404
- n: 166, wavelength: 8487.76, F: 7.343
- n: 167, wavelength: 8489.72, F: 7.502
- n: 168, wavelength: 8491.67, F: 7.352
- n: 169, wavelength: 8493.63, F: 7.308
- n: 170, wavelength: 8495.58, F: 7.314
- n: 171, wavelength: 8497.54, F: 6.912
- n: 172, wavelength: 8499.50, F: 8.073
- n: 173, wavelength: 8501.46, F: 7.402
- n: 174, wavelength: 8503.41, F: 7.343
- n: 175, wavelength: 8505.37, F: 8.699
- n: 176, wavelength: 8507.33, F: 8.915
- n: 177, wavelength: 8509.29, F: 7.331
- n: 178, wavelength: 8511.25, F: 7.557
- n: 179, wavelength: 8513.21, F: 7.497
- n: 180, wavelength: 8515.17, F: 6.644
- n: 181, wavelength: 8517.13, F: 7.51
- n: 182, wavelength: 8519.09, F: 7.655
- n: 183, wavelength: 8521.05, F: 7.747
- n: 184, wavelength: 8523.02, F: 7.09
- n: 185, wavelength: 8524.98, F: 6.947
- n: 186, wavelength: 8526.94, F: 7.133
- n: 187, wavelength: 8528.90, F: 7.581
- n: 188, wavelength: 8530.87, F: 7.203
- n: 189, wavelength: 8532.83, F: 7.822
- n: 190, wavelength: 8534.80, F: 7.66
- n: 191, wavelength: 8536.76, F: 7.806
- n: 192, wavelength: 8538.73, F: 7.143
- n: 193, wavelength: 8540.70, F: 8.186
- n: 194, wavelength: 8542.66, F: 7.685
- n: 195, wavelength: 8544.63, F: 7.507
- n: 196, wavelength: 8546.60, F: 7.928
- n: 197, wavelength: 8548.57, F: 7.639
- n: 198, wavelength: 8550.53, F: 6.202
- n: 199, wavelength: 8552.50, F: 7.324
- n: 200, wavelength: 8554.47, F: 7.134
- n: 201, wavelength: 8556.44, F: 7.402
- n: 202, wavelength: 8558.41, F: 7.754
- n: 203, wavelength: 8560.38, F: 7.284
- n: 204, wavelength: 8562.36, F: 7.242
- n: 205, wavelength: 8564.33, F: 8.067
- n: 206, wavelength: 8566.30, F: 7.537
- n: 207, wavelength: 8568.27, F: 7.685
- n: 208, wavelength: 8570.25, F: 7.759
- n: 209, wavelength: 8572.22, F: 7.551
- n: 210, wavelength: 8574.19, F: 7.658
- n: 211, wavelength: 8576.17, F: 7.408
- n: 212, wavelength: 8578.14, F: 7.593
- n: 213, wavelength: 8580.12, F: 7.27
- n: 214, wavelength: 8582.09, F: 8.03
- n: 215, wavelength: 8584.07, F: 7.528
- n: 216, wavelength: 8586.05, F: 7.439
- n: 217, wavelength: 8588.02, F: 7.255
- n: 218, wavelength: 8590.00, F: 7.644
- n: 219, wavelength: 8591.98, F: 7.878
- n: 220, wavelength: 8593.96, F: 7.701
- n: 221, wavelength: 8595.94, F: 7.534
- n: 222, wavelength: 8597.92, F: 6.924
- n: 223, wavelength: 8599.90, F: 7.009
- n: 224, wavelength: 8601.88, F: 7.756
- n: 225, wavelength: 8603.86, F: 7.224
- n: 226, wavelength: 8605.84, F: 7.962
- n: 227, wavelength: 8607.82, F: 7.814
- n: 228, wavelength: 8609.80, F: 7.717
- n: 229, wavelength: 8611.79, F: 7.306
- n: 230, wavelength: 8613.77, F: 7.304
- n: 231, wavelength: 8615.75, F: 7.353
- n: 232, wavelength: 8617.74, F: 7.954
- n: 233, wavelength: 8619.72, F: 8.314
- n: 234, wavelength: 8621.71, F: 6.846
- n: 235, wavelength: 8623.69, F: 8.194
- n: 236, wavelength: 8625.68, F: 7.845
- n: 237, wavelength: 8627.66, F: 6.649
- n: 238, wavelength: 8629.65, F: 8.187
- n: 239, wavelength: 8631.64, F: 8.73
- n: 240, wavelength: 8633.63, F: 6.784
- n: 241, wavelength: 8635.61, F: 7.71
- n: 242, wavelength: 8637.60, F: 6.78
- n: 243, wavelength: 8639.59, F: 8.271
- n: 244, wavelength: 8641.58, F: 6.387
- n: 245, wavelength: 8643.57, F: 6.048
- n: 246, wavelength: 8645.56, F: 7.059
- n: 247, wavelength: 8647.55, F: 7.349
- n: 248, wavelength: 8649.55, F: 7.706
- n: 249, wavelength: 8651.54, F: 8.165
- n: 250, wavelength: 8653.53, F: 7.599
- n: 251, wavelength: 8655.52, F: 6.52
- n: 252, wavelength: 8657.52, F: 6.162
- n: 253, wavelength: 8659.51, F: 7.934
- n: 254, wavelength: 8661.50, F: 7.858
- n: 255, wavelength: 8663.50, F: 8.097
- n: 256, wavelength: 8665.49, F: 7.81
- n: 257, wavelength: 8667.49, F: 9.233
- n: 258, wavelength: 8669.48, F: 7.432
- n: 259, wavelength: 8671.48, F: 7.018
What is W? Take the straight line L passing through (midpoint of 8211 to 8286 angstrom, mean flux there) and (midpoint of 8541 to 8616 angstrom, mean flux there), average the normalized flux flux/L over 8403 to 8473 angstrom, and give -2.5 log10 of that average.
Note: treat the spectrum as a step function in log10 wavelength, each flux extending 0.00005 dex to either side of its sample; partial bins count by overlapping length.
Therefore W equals 0.01 mag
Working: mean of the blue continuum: 7.25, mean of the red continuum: 7.51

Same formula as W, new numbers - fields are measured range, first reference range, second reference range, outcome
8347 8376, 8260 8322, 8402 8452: -0.01 mag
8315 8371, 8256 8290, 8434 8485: -0.04 mag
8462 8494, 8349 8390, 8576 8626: 0.02 mag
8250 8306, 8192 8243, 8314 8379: 0.05 mag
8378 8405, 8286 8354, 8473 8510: 0.01 mag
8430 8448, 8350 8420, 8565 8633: 0.01 mag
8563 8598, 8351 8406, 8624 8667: -0.02 mag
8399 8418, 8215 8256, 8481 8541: 0.01 mag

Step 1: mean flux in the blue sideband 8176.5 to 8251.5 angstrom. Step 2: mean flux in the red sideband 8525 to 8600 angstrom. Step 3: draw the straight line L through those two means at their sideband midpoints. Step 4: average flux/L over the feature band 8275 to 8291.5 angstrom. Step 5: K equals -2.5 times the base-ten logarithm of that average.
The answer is 0.10 mag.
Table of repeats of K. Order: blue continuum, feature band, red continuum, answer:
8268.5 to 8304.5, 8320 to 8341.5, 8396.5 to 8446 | -0.05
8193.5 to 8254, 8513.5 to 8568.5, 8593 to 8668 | 0.01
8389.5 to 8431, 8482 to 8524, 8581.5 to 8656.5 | -0.01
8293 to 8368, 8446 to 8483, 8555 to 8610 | 0.02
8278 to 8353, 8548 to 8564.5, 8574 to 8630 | 0.03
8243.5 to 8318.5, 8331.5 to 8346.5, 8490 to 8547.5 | 0.00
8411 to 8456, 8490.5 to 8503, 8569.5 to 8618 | 0.01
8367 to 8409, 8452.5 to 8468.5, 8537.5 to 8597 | 0.02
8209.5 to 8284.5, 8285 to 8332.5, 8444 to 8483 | -0.02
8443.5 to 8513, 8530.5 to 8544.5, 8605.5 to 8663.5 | -0.03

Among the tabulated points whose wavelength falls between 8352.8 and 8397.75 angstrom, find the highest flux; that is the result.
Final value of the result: 8.32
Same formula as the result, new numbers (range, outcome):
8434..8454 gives 7.946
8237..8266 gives 8.051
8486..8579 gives 8.915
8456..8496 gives 8.254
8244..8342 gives 8.748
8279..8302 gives 7.916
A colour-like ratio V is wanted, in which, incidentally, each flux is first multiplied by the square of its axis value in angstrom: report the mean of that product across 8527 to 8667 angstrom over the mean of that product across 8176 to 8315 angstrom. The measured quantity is 1.1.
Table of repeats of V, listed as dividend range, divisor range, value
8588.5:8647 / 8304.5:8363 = 1.07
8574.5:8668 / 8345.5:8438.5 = 1.07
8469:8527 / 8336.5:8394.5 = 1.04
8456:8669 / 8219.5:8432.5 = 1.08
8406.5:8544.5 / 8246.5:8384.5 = 1.06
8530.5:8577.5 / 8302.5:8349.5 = 1.08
